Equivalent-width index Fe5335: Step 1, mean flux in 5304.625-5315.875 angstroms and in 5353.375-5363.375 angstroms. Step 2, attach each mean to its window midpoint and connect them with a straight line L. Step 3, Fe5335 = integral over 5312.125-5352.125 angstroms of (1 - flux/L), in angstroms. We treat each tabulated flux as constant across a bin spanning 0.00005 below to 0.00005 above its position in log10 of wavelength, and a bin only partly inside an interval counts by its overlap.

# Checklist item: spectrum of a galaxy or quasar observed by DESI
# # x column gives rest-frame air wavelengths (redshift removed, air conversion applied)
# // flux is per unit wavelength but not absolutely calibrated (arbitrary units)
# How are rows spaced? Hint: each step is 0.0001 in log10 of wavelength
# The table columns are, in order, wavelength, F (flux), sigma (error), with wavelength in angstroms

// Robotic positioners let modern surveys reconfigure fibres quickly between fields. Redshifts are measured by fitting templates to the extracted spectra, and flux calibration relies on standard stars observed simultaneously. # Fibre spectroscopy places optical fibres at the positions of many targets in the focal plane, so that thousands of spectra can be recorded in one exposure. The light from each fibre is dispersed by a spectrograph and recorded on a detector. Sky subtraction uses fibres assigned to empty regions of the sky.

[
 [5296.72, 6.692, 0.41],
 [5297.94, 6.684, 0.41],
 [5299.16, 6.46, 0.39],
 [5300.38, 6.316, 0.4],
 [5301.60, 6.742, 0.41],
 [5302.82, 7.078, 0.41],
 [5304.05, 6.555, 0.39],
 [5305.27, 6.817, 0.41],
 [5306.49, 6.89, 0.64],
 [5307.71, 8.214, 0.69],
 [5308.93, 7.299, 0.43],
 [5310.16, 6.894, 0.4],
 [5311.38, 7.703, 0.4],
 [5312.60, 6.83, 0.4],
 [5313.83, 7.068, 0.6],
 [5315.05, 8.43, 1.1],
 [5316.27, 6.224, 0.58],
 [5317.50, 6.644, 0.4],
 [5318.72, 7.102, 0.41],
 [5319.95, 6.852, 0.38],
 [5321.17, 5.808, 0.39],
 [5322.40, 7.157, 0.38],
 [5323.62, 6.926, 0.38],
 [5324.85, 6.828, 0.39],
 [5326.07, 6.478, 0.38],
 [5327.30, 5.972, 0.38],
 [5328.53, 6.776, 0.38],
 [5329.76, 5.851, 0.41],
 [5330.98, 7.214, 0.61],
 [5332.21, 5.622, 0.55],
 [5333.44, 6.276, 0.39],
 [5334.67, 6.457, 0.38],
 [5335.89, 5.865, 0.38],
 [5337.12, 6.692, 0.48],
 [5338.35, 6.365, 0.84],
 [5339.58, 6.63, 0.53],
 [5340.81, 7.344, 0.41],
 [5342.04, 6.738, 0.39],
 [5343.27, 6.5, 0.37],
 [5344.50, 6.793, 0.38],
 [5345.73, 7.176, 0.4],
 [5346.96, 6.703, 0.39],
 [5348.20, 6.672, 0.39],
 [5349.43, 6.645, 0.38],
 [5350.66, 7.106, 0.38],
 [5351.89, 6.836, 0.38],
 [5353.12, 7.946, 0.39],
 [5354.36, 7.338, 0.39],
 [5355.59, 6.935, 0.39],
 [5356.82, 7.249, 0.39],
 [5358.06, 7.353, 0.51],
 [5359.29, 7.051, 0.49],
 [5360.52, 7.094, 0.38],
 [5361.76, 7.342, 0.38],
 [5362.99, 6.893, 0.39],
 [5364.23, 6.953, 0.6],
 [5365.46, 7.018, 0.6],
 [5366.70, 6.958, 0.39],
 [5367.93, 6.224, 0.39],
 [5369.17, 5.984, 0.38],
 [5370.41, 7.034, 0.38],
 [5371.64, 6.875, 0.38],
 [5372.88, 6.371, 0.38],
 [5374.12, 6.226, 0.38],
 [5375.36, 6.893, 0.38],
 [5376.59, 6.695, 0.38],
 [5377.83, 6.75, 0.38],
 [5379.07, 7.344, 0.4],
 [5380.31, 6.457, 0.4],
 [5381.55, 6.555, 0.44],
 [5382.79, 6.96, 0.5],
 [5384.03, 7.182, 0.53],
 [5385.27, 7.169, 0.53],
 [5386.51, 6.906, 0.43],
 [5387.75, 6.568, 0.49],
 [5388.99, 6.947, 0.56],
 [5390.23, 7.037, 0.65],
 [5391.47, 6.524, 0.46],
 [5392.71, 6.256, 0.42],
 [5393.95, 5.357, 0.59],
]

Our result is 3.22 angstroms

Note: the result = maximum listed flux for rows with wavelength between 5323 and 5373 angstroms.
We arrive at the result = 7.946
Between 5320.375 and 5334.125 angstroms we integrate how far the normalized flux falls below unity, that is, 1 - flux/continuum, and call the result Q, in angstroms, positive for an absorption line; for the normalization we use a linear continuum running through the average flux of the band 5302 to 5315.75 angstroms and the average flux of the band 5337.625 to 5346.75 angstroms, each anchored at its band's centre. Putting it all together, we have 1.1 angstroms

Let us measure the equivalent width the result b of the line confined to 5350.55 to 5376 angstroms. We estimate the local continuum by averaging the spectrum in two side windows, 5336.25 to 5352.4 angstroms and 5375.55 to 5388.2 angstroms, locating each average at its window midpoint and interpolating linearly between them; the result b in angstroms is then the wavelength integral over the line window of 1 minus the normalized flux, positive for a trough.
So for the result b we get -0.4 angstroms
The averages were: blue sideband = 6.77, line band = 6.93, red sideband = 6.86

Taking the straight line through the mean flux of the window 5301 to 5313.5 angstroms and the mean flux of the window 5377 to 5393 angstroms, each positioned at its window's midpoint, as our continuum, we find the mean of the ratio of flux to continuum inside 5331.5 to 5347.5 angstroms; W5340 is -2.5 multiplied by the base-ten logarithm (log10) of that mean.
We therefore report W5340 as 0.07 mag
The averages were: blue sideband 7.1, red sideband 6.83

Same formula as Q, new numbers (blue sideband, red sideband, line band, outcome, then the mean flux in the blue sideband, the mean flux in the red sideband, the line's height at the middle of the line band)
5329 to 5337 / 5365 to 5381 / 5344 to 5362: -1.71 angstroms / 6.26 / 6.67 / 6.47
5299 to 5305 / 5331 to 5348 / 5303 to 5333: -1.01 angstroms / 6.65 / 6.57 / 6.62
